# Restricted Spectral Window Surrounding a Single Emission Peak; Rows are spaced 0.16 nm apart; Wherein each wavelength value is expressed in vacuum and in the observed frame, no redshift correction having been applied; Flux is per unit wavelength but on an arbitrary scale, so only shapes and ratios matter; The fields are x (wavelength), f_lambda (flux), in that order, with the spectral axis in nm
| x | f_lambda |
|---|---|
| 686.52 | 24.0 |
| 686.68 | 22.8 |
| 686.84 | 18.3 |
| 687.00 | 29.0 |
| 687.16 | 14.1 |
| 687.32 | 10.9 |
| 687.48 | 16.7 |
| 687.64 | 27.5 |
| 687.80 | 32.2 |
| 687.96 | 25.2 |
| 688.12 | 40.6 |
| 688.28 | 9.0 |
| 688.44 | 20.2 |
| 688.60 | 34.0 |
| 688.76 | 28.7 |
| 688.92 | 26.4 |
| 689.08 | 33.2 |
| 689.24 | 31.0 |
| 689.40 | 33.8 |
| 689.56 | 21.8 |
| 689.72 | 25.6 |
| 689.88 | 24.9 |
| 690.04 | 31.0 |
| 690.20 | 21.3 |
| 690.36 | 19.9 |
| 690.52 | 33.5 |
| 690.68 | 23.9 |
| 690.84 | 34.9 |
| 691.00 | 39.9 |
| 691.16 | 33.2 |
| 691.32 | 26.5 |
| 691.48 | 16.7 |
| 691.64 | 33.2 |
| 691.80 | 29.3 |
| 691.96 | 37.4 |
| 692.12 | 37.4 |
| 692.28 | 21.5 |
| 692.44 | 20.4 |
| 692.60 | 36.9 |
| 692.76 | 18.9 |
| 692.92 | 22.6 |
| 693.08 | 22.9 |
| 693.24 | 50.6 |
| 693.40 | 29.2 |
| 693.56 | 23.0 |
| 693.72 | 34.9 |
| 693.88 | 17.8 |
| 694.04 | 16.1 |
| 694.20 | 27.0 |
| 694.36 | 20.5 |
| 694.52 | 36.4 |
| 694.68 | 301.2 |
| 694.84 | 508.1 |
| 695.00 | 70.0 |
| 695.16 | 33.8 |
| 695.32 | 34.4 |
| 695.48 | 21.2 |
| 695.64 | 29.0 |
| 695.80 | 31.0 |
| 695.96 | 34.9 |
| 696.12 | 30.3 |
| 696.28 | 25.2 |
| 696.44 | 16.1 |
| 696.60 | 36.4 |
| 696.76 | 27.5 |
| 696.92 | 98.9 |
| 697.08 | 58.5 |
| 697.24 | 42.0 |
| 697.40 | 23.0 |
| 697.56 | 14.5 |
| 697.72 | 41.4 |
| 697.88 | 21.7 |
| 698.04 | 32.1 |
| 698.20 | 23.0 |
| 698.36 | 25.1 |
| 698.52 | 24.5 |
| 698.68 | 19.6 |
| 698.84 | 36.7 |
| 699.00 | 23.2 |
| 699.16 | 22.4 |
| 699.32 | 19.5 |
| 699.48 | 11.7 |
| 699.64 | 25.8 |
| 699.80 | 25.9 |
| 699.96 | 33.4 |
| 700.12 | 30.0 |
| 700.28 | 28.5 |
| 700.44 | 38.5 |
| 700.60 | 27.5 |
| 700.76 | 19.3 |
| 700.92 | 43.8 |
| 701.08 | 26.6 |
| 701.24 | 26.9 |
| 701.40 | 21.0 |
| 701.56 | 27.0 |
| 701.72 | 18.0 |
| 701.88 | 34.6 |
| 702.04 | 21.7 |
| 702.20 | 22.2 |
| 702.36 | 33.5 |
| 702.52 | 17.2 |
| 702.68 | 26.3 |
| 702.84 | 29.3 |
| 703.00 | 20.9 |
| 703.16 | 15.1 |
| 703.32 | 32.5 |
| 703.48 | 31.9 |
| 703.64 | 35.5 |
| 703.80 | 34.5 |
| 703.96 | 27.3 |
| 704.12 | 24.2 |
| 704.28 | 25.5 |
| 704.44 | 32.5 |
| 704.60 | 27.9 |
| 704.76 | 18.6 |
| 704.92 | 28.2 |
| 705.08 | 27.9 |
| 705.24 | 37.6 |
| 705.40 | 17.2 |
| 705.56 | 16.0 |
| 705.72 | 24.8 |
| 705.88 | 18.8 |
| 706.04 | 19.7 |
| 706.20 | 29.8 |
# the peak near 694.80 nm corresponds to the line H-alpha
